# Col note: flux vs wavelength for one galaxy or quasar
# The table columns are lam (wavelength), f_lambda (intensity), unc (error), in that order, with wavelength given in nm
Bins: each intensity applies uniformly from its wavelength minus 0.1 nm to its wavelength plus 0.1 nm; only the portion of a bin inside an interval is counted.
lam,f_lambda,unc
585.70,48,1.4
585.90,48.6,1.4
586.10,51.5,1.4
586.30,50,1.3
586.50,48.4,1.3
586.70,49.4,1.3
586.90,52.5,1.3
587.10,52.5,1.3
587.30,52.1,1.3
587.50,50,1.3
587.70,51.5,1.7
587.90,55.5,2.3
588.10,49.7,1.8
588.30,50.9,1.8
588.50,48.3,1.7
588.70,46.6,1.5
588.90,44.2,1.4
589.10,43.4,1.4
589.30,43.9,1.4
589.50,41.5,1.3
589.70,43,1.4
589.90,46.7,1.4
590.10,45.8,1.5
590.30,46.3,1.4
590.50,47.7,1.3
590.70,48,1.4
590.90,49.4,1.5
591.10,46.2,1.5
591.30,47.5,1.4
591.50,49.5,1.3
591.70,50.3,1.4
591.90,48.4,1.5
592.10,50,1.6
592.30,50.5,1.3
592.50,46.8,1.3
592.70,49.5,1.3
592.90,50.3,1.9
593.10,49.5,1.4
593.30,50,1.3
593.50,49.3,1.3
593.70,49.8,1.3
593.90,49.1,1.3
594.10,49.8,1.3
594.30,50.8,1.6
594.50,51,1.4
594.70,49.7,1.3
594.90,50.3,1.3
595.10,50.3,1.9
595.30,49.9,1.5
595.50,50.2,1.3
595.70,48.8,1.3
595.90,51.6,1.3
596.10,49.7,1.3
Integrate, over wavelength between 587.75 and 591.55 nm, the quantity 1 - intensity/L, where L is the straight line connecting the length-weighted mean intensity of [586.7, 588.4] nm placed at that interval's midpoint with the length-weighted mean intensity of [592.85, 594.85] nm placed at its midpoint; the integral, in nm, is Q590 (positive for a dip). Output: 0.30 nm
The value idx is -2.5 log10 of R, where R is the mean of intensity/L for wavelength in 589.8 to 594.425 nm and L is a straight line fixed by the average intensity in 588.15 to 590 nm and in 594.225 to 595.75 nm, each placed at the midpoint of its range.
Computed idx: -0.019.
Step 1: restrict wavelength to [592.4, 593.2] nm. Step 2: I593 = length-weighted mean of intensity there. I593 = 49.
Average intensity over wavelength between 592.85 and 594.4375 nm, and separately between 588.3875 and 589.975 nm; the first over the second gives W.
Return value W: 1.1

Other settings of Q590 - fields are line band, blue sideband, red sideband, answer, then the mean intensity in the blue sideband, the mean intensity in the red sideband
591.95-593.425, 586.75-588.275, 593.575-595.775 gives 0.03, 51.8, 50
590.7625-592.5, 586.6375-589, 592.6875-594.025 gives 0.04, 50.3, 49.7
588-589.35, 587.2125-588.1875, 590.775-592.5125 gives 0.11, 51.8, 48.8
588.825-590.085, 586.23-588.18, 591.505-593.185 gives 0.16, 51.2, 49.4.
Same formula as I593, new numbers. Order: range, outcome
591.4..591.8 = 49.9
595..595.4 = 50.1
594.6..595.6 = 50.1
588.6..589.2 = 44.7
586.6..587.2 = 51.5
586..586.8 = 49.8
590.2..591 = 47.8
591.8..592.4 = 49.6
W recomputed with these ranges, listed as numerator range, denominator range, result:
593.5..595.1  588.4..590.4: 1.11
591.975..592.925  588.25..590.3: 1.09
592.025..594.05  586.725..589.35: 1.00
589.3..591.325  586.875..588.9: 0.91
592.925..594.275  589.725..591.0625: 1.06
